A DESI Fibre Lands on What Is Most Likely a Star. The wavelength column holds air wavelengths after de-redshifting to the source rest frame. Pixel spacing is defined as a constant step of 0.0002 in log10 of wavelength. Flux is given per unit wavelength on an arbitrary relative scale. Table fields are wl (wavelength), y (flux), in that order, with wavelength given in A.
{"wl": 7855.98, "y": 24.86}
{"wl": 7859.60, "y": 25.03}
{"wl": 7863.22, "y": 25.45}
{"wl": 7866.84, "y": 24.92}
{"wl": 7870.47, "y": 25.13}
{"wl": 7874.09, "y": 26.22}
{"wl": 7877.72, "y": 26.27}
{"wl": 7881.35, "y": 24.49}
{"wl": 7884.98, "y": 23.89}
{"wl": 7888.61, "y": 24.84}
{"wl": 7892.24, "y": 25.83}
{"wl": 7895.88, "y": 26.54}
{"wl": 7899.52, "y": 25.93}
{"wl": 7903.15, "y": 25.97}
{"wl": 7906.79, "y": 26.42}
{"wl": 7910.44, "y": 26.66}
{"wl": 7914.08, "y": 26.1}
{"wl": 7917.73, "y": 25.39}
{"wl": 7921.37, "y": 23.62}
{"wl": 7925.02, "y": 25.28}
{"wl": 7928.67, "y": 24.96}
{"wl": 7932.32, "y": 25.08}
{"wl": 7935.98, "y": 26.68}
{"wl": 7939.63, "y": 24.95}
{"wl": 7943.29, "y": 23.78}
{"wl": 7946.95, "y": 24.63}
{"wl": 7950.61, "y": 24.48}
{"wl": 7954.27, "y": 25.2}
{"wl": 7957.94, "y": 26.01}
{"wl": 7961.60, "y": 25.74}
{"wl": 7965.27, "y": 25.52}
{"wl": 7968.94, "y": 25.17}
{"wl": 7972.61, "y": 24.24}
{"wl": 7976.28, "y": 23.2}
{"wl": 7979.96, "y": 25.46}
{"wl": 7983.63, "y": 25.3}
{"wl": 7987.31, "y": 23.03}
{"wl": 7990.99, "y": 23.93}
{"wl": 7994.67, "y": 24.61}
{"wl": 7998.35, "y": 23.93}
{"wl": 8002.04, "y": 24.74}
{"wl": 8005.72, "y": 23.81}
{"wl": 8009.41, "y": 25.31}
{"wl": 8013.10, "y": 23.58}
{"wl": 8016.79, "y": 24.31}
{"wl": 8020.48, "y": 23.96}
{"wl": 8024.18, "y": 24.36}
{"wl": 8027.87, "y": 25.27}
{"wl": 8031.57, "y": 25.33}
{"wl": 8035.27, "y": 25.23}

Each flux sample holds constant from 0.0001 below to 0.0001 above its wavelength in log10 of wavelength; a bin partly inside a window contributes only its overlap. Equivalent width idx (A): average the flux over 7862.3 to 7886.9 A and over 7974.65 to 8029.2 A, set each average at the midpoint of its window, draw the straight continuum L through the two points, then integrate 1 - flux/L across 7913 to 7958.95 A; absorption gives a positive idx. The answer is -0.54 A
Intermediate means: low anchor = 25.2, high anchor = 24.3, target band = 25.1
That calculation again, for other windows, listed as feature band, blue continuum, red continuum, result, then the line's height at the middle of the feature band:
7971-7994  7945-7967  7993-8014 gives 0.5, 24.8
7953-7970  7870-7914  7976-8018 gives -0.5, 24.8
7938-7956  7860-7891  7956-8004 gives 0.2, 24.8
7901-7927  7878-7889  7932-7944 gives -0.7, 25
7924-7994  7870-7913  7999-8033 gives 0.5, 25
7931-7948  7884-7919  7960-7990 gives 0.1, 25.2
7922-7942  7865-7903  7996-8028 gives -0.2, 25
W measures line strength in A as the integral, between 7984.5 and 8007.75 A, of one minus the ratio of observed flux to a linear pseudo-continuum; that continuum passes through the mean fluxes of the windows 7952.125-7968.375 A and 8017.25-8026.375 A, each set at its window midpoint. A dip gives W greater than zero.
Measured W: 0.7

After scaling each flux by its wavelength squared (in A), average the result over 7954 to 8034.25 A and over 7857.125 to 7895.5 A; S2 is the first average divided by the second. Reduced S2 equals 1.0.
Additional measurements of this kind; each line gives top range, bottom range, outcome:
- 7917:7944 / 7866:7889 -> 1.01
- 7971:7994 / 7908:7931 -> 0.97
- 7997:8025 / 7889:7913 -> 0.95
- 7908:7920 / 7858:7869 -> 1.05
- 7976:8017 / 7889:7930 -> 0.97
